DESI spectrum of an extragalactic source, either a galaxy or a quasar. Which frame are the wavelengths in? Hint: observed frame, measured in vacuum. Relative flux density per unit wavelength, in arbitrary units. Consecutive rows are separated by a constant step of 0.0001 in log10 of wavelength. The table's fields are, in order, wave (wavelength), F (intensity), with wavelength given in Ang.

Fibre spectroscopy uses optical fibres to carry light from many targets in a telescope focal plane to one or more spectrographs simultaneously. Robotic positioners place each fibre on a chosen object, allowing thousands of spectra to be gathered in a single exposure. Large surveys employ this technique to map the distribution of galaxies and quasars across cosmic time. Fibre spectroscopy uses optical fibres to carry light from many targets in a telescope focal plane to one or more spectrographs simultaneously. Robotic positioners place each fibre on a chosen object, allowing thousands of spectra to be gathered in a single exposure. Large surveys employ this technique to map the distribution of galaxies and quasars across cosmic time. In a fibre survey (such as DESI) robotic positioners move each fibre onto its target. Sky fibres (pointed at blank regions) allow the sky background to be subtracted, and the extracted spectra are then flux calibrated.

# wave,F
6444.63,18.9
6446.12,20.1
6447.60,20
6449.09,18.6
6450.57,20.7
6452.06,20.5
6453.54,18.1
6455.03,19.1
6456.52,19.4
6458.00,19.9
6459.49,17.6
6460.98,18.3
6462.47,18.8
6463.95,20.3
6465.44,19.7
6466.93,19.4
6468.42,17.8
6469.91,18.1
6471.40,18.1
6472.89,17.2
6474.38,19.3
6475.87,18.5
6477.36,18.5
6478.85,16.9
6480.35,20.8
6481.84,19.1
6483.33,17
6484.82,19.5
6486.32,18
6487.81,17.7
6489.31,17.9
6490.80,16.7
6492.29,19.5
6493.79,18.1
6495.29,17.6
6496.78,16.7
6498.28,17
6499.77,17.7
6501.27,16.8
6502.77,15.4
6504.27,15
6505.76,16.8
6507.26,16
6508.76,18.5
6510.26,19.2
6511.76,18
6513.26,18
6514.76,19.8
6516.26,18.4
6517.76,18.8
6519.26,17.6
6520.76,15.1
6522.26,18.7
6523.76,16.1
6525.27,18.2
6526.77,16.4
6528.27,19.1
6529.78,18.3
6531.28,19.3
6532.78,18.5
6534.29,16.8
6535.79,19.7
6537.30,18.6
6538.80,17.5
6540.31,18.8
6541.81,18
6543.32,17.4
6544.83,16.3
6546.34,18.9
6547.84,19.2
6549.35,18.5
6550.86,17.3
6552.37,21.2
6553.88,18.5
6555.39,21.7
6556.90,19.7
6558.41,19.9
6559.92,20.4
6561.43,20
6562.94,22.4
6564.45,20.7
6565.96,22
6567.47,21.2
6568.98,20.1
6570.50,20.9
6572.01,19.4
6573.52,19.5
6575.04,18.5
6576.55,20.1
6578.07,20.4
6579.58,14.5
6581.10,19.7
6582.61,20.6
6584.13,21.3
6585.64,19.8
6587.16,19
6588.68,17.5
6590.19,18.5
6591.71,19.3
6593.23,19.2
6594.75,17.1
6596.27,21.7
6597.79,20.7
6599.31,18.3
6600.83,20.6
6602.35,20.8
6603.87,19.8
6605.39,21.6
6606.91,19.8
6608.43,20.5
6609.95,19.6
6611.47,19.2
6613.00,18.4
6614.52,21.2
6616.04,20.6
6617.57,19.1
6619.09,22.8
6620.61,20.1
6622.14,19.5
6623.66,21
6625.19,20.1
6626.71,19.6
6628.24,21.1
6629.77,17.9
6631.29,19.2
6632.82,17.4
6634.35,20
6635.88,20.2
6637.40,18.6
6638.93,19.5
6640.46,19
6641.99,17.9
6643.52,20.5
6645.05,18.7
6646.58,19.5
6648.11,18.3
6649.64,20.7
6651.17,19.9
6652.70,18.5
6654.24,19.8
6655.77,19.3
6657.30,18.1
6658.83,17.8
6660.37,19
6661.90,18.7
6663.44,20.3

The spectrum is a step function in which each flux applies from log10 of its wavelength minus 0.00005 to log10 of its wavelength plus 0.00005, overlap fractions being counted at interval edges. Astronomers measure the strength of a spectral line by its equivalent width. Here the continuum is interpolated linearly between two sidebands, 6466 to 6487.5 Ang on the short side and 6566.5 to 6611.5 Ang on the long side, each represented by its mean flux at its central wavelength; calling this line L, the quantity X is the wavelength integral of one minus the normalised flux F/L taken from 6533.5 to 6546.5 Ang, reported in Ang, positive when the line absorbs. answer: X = 0.8 Ang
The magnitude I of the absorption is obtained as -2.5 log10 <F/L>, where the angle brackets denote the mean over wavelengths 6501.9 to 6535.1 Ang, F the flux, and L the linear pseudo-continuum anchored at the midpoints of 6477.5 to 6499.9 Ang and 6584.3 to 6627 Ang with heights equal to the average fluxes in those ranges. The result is 0.052 mag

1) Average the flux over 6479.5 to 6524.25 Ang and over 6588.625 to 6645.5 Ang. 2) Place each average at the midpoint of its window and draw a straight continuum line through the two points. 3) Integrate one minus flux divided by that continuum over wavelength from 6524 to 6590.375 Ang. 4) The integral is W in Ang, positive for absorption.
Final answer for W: -1.8 Ang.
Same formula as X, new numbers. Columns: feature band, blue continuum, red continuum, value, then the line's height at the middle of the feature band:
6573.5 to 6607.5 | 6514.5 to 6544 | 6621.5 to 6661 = -1.41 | 18.7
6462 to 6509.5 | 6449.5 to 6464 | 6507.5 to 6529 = 1.74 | 18.6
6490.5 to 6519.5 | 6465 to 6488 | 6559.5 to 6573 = 2.44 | 19.2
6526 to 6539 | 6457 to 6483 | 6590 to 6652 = 0.57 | 19.1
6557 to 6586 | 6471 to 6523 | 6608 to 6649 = -1.91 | 18.8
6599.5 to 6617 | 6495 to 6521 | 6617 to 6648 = -0.89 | 19.1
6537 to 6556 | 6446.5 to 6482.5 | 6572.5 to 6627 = 0.82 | 19.4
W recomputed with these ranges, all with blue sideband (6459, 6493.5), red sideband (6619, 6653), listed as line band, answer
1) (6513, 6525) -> 0.6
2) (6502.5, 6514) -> 0.9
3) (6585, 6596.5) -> 0.2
